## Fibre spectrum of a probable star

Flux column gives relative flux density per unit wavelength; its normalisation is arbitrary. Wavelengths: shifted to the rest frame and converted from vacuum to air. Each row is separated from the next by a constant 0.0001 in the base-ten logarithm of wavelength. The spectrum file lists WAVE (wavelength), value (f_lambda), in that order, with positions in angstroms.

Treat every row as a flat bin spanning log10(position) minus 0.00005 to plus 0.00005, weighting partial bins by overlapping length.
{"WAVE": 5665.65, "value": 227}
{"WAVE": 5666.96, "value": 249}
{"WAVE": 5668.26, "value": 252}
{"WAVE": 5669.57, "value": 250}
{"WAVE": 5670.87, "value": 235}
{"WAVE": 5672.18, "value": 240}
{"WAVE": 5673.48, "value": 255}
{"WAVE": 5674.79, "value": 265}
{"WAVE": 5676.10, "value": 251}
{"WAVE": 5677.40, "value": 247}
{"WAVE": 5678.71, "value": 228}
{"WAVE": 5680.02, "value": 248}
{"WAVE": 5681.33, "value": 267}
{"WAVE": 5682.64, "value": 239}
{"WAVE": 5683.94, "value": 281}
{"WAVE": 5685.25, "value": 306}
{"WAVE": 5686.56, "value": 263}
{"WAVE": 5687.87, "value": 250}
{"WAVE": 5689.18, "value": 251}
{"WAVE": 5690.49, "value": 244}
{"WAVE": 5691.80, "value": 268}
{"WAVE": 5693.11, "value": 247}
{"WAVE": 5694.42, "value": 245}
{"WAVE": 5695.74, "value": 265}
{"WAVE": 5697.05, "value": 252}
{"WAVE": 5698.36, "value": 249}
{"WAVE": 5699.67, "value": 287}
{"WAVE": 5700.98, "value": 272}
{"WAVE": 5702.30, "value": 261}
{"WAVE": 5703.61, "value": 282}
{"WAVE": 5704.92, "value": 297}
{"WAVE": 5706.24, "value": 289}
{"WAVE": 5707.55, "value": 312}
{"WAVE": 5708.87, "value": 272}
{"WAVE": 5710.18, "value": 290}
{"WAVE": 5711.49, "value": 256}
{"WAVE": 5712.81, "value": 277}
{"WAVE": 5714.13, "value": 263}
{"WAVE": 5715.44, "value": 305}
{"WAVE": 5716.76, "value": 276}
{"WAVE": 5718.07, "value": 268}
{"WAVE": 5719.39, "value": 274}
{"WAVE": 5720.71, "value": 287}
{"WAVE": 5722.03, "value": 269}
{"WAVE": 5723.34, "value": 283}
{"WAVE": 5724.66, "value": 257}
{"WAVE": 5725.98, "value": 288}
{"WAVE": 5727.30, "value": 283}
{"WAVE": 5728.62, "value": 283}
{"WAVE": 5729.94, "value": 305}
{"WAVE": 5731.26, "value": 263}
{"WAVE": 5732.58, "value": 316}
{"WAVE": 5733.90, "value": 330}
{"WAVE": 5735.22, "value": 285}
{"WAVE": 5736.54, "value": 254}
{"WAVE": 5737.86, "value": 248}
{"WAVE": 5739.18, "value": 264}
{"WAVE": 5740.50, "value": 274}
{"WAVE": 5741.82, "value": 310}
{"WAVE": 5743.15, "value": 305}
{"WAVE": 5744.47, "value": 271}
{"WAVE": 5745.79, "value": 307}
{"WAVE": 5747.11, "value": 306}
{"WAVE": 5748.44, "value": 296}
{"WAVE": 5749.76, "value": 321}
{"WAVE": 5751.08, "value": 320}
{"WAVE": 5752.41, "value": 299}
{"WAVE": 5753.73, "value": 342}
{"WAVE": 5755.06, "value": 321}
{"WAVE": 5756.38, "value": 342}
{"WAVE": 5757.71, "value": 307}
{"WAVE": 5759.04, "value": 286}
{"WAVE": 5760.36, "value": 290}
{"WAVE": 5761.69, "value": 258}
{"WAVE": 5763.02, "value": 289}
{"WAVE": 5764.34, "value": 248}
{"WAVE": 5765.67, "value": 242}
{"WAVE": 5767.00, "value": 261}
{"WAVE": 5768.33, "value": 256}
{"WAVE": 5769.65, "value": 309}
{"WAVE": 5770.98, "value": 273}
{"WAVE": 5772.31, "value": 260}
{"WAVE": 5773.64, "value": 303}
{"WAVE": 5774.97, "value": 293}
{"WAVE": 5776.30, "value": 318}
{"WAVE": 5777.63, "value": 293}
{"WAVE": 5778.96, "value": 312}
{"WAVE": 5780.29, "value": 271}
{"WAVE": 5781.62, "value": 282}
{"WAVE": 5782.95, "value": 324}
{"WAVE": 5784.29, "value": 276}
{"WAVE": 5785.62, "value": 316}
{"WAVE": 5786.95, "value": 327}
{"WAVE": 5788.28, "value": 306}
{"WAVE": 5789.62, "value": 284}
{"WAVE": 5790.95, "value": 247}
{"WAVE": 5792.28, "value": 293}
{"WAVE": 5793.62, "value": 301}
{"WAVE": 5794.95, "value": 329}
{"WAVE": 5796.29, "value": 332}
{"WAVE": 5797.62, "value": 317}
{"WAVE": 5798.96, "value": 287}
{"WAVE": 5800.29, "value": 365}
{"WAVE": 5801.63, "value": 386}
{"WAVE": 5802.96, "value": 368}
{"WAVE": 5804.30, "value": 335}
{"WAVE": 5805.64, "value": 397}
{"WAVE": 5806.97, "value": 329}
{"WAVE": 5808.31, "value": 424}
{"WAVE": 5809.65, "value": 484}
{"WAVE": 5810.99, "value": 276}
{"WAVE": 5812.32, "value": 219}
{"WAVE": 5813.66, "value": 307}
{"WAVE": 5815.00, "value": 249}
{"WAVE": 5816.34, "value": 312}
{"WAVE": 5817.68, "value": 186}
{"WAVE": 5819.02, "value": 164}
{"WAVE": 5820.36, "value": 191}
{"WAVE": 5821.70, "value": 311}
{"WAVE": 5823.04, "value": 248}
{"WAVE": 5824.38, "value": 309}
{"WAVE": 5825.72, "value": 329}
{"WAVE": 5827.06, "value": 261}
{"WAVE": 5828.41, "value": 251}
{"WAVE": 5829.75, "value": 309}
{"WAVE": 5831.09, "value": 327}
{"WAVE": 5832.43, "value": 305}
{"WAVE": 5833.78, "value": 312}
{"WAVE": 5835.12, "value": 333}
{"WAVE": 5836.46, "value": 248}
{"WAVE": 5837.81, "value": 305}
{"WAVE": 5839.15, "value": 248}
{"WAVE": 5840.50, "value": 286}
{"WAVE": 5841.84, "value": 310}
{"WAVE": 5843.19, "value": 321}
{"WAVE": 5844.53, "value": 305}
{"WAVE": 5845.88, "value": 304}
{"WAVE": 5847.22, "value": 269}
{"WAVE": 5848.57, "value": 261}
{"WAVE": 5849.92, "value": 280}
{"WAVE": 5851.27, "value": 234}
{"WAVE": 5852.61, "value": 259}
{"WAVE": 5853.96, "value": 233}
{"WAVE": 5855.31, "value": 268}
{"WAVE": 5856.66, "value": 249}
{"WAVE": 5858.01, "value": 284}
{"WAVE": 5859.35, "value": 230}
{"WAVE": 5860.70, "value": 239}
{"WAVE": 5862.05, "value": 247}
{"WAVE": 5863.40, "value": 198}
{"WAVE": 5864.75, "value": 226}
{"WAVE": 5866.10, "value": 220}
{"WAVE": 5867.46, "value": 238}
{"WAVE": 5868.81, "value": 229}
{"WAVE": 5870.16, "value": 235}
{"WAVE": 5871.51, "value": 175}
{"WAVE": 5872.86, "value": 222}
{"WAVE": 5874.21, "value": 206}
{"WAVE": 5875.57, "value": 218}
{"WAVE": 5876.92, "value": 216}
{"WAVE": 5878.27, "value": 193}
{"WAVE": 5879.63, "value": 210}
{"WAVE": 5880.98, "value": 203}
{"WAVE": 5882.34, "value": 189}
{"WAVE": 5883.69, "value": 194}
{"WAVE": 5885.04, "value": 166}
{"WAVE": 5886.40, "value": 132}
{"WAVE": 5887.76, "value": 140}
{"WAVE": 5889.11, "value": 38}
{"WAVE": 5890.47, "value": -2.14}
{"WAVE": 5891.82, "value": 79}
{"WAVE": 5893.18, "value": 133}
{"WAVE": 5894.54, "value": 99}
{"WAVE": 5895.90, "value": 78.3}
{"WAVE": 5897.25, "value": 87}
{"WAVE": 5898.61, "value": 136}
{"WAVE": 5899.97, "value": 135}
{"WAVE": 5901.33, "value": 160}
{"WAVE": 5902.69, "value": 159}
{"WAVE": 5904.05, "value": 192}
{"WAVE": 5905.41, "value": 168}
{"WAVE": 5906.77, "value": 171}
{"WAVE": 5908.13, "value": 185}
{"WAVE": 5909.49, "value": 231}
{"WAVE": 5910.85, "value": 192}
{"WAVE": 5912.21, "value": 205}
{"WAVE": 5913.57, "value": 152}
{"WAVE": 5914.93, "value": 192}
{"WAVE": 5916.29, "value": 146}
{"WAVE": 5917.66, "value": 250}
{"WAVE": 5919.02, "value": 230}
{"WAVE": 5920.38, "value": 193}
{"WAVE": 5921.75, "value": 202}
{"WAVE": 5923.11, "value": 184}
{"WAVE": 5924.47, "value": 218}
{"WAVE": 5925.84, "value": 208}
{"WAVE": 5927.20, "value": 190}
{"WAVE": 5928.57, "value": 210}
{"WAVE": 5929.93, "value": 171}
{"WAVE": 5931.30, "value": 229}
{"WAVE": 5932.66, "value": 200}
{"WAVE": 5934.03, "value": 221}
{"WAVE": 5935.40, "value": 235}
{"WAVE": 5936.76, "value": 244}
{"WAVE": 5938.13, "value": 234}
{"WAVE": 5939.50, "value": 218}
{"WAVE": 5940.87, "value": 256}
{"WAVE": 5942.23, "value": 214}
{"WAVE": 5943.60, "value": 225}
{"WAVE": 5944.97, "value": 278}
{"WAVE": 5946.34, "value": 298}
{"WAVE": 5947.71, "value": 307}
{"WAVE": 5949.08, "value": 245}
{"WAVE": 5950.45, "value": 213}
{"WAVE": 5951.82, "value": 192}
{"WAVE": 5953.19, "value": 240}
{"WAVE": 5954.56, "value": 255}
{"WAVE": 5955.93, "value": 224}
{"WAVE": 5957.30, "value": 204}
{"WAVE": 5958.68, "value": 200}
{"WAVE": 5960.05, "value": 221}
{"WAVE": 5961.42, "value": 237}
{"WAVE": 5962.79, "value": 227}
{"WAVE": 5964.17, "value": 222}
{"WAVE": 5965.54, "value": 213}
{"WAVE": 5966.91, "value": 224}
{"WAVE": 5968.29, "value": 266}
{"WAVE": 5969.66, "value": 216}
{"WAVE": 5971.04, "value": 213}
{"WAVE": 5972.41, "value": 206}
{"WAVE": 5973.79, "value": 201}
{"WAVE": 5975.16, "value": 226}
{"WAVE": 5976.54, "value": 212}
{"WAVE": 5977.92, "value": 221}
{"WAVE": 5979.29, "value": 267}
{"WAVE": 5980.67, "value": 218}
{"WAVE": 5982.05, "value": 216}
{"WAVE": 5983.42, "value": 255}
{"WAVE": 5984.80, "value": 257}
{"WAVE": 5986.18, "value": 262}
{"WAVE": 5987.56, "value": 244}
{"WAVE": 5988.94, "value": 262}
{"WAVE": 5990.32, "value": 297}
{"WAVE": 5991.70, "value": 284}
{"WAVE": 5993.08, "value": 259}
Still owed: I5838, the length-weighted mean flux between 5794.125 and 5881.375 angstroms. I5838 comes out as 276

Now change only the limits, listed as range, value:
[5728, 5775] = 290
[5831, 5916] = 209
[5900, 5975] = 214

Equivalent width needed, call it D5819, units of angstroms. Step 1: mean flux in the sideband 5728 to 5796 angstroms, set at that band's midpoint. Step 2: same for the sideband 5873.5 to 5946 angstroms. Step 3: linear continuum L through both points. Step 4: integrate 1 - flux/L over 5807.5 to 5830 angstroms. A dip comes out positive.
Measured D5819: -3.0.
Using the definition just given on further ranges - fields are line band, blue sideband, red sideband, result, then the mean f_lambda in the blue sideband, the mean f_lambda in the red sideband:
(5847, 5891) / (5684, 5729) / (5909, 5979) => 5.2 angstroms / 273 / 220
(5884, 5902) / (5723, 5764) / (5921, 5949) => 10.0 angstroms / 293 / 227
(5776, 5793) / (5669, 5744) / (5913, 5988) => -2.6 angstroms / 271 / 224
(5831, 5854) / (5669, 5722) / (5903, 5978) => -4.8 angstroms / 265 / 217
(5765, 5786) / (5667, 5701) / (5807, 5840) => -0.7 angstroms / 256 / 289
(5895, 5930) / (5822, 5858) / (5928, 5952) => 9.7 angstroms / 283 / 234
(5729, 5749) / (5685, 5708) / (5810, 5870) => -1.6 angstroms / 268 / 267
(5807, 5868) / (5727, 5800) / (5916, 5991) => -1.6 angstroms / 294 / 228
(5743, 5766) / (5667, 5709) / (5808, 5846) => -1.9 angstroms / 261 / 289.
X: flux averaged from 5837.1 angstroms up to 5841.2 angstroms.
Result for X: 280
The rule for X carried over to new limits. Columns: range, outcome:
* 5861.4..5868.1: 225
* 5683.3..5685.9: 293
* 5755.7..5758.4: 324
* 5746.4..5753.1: 309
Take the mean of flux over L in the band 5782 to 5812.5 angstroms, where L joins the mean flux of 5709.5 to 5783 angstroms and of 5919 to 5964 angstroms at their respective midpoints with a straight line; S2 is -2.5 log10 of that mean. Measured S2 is -0.21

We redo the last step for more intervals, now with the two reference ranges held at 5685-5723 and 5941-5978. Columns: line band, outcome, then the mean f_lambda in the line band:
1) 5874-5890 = 0.374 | 172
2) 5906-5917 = 0.278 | 184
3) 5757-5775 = -0.060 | 276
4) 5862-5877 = 0.125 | 218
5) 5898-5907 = 0.439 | 160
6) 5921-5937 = 0.131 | 208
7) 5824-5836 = -0.204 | 303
